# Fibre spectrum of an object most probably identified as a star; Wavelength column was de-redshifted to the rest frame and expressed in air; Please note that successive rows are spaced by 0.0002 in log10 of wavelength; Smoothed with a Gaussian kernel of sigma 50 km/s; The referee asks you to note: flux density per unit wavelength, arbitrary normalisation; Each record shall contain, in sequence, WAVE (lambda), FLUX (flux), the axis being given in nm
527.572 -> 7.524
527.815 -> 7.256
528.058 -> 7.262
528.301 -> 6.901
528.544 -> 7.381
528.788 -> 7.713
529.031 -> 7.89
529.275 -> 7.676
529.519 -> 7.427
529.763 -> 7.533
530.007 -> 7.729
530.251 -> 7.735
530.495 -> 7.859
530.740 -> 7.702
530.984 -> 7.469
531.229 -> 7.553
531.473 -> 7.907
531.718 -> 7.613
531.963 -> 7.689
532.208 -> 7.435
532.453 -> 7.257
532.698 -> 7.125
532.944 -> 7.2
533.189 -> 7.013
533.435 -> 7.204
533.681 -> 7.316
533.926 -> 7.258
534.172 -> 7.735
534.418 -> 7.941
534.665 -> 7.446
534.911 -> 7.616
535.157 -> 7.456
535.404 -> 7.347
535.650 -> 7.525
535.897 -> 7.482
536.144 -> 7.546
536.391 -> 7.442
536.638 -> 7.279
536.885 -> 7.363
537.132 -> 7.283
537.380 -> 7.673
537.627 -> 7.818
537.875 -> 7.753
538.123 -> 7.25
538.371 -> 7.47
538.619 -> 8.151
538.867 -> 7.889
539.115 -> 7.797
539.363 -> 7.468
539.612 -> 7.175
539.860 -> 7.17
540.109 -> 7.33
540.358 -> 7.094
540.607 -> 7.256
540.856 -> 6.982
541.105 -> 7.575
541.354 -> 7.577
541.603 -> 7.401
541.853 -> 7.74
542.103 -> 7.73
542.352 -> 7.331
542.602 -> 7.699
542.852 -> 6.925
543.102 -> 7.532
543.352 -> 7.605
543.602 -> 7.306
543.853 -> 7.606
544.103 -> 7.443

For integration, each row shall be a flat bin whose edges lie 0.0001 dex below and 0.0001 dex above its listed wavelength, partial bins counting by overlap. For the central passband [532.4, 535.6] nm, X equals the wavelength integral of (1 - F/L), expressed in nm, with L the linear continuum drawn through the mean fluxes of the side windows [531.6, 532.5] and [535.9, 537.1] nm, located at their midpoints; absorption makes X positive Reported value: 0.04 nm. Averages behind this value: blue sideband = 7.52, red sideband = 7.41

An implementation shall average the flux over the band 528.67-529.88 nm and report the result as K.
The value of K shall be 7.65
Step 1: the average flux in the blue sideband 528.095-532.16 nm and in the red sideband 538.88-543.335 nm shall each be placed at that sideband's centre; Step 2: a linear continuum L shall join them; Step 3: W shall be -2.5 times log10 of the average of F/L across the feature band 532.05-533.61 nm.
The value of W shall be 0.05 mag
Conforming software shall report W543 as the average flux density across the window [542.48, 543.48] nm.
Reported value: 7.44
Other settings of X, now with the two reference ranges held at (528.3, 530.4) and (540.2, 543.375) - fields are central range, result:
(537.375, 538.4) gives -0.017 nm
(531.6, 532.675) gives 0.013 nm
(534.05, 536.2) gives -0.016 nm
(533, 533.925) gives 0.042 nm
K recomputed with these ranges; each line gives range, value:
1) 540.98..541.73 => 7.52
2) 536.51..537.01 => 7.33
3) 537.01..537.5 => 7.47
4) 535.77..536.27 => 7.51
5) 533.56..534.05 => 7.3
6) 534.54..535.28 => 7.5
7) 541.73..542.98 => 7.49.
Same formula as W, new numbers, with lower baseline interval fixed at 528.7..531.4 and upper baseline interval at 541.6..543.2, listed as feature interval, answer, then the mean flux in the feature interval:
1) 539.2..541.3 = 0.03 mag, 7.28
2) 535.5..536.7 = 0.02 mag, 7.46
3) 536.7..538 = 0.00 mag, 7.56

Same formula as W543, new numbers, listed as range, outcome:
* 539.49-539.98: 7.18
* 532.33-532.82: 7.2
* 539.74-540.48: 7.19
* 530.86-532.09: 7.65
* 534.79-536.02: 7.49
